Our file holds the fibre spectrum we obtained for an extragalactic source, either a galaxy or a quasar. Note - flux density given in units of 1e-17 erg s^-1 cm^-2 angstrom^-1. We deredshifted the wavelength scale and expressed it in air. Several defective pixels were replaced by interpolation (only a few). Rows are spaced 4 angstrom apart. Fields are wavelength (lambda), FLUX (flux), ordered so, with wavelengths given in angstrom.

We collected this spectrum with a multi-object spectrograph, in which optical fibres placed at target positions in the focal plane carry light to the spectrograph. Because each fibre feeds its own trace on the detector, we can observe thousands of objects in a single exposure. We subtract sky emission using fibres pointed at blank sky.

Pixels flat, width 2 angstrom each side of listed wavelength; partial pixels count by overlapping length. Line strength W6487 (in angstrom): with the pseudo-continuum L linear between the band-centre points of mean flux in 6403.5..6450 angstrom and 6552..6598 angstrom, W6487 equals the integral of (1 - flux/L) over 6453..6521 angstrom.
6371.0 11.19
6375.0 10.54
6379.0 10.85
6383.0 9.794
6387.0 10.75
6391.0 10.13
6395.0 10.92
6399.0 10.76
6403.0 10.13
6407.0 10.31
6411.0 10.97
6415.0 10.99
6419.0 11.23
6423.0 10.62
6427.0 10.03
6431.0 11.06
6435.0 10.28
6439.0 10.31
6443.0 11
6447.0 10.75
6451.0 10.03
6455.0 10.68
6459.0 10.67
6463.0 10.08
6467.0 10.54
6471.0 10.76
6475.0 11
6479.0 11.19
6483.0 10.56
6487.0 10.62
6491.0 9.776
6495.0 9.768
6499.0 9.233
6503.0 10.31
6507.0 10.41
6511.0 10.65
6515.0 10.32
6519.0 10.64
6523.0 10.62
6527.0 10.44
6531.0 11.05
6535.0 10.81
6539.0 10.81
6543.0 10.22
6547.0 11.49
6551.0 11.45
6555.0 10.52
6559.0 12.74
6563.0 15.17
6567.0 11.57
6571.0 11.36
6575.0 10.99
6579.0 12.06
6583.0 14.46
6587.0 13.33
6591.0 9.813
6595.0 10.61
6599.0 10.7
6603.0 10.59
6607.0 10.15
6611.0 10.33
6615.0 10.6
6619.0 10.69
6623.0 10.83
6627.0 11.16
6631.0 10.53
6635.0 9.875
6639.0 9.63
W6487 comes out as 4.7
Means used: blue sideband 10.7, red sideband 12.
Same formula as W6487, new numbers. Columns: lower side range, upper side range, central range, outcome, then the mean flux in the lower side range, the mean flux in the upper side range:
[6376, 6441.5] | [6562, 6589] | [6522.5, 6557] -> 3.81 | 10.6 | 12.6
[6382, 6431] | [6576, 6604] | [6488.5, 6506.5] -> 2.06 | 10.6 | 11.7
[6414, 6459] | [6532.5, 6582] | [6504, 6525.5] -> 1.48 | 10.6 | 11.7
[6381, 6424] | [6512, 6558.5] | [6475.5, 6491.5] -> 0.13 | 10.6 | 10.8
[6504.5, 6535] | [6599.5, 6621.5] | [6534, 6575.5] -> -4.07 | 10.6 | 10.5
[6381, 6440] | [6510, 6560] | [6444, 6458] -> 0.16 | 10.6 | 10.9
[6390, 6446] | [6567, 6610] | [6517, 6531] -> 0.59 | 10.6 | 11.4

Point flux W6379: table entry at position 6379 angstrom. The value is 10.85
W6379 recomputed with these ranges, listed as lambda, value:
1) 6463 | 10.08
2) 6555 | 10.52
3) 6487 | 10.62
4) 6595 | 10.61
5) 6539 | 10.81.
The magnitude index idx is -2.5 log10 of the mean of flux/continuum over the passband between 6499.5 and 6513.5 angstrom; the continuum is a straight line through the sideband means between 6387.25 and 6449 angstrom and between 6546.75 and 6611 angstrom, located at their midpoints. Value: 0.09 mag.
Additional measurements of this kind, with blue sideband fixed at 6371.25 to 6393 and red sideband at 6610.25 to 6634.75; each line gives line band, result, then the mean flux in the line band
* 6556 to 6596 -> -0.15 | 12.2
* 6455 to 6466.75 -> 0.01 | 10.5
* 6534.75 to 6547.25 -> -0.02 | 10.7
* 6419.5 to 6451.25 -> -0.01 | 10.6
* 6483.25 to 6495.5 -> 0.04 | 10.2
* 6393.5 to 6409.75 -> -0.01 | 10.5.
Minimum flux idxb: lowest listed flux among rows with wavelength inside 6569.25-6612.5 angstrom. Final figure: 9.813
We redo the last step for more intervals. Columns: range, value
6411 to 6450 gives 10.03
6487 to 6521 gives 9.233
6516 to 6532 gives 10.44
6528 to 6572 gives 10.22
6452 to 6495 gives 9.768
